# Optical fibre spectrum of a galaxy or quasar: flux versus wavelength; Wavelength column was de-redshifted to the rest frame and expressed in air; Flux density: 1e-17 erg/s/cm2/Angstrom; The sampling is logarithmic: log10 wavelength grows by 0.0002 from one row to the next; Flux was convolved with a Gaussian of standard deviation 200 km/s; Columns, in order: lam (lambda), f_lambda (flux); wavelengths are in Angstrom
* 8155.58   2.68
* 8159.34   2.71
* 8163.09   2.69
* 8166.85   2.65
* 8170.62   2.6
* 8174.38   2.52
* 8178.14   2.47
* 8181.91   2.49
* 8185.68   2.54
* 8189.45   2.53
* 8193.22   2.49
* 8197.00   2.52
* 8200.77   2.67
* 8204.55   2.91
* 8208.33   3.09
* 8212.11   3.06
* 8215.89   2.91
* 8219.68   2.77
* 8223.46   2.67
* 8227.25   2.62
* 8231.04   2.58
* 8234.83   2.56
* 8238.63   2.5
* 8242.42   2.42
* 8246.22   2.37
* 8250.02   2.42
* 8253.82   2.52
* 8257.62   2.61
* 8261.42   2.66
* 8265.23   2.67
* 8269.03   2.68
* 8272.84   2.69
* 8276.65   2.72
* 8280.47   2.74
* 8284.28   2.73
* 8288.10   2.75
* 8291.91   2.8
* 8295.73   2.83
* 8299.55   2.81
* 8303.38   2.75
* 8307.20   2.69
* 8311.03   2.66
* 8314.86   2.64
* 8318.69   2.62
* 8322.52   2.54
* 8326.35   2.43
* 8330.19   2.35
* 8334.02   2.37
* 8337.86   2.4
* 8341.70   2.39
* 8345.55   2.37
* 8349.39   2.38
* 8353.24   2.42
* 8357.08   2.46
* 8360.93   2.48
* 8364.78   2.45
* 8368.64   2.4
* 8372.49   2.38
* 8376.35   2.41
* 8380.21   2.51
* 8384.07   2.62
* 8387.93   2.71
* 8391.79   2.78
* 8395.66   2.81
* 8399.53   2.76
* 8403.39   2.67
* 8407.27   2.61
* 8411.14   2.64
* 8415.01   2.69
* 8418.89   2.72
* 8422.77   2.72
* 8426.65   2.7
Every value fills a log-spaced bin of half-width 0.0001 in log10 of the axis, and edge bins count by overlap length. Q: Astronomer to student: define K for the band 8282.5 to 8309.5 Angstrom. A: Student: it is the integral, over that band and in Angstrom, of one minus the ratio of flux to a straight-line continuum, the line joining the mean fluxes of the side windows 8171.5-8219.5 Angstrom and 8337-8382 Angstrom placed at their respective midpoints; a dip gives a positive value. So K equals -2.6 Angstrom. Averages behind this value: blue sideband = 2.69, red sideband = 2.42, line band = 2.76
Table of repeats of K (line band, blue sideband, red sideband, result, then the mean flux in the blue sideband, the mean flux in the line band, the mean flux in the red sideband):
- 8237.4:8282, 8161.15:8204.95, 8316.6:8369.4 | -1.3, 2.58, 2.58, 2.43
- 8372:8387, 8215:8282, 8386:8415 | 1.1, 2.61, 2.5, 2.71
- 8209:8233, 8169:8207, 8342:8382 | -2.2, 2.58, 2.78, 2.42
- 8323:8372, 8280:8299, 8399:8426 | 5.8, 2.78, 2.41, 2.68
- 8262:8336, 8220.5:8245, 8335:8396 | -3.8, 2.56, 2.66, 2.49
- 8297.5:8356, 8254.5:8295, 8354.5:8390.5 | 1.7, 2.7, 2.52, 2.5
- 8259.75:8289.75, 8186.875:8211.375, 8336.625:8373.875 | -1.6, 2.71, 2.7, 2.41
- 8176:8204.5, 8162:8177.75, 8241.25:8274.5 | 0.4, 2.6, 2.55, 2.56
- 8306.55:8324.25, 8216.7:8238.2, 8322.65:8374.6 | -1.1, 2.64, 2.63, 2.41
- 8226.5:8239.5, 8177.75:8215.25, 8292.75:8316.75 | 0.7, 2.69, 2.56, 2.73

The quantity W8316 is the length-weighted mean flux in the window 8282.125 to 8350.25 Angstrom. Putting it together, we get 2.59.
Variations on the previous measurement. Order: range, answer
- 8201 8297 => 2.69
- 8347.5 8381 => 2.43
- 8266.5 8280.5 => 2.7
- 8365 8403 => 2.59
